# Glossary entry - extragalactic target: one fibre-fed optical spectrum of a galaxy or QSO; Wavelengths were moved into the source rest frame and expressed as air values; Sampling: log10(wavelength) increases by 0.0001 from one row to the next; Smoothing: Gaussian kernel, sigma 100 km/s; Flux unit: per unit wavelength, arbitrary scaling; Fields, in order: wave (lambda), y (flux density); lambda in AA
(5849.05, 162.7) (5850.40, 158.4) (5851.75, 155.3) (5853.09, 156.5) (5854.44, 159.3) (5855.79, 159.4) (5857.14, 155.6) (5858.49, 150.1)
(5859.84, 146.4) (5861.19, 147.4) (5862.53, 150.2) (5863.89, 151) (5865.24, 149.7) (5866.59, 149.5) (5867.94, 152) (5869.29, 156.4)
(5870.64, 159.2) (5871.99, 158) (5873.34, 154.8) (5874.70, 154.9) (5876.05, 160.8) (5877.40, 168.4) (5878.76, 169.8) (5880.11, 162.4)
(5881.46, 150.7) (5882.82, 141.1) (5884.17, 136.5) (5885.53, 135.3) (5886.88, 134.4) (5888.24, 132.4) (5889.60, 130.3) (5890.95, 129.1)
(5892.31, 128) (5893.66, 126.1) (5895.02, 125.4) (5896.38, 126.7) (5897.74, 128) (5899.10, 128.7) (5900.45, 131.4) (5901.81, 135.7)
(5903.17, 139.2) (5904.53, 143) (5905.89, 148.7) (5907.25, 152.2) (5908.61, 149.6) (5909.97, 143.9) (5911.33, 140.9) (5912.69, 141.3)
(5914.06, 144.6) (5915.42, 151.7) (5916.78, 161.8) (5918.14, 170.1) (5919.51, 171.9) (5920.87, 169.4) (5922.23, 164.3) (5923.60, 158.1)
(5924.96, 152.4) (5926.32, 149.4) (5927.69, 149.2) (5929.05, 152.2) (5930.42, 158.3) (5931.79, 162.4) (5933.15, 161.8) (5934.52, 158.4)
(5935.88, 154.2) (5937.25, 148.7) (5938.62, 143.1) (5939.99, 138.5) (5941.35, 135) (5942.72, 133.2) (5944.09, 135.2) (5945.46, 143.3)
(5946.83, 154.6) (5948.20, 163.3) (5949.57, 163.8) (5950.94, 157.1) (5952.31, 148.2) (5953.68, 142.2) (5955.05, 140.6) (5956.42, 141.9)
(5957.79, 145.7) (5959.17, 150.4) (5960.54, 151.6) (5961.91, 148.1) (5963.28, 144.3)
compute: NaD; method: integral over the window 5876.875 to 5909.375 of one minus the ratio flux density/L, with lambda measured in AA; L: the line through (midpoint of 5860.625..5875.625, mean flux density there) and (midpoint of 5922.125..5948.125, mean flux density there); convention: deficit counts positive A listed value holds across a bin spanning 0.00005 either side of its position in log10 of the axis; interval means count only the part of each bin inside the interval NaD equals 2.7 AA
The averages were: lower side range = 153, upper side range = 150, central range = 140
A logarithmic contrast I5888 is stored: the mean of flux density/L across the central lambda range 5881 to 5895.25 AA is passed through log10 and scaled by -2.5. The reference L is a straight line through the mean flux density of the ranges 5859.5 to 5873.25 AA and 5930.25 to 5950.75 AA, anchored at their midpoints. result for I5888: 0.14 mag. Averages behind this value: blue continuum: 152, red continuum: 150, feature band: 134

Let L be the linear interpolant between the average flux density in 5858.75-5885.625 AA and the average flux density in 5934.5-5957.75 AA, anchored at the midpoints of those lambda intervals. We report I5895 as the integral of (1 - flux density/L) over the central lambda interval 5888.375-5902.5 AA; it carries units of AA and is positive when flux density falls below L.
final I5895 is 2.1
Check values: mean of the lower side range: 153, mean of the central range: 129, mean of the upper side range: 147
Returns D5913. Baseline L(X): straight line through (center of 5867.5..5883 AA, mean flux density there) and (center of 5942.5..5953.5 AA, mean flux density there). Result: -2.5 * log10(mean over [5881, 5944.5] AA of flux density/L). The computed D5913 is 0.07 mag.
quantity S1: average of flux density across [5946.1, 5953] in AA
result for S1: 157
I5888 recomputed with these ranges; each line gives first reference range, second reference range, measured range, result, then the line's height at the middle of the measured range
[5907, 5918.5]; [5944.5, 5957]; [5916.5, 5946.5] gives -0.02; 150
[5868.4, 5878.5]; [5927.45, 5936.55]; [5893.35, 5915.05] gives 0.15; 158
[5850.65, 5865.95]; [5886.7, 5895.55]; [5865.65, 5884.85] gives -0.11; 141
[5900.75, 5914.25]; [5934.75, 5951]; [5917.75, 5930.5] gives -0.10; 145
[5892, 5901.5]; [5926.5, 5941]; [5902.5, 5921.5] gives -0.10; 138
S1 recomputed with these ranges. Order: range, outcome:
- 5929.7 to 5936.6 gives 159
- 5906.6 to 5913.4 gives 145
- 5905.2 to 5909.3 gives 150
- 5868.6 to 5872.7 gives 158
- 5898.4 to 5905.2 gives 136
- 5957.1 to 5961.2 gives 149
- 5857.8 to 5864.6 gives 149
